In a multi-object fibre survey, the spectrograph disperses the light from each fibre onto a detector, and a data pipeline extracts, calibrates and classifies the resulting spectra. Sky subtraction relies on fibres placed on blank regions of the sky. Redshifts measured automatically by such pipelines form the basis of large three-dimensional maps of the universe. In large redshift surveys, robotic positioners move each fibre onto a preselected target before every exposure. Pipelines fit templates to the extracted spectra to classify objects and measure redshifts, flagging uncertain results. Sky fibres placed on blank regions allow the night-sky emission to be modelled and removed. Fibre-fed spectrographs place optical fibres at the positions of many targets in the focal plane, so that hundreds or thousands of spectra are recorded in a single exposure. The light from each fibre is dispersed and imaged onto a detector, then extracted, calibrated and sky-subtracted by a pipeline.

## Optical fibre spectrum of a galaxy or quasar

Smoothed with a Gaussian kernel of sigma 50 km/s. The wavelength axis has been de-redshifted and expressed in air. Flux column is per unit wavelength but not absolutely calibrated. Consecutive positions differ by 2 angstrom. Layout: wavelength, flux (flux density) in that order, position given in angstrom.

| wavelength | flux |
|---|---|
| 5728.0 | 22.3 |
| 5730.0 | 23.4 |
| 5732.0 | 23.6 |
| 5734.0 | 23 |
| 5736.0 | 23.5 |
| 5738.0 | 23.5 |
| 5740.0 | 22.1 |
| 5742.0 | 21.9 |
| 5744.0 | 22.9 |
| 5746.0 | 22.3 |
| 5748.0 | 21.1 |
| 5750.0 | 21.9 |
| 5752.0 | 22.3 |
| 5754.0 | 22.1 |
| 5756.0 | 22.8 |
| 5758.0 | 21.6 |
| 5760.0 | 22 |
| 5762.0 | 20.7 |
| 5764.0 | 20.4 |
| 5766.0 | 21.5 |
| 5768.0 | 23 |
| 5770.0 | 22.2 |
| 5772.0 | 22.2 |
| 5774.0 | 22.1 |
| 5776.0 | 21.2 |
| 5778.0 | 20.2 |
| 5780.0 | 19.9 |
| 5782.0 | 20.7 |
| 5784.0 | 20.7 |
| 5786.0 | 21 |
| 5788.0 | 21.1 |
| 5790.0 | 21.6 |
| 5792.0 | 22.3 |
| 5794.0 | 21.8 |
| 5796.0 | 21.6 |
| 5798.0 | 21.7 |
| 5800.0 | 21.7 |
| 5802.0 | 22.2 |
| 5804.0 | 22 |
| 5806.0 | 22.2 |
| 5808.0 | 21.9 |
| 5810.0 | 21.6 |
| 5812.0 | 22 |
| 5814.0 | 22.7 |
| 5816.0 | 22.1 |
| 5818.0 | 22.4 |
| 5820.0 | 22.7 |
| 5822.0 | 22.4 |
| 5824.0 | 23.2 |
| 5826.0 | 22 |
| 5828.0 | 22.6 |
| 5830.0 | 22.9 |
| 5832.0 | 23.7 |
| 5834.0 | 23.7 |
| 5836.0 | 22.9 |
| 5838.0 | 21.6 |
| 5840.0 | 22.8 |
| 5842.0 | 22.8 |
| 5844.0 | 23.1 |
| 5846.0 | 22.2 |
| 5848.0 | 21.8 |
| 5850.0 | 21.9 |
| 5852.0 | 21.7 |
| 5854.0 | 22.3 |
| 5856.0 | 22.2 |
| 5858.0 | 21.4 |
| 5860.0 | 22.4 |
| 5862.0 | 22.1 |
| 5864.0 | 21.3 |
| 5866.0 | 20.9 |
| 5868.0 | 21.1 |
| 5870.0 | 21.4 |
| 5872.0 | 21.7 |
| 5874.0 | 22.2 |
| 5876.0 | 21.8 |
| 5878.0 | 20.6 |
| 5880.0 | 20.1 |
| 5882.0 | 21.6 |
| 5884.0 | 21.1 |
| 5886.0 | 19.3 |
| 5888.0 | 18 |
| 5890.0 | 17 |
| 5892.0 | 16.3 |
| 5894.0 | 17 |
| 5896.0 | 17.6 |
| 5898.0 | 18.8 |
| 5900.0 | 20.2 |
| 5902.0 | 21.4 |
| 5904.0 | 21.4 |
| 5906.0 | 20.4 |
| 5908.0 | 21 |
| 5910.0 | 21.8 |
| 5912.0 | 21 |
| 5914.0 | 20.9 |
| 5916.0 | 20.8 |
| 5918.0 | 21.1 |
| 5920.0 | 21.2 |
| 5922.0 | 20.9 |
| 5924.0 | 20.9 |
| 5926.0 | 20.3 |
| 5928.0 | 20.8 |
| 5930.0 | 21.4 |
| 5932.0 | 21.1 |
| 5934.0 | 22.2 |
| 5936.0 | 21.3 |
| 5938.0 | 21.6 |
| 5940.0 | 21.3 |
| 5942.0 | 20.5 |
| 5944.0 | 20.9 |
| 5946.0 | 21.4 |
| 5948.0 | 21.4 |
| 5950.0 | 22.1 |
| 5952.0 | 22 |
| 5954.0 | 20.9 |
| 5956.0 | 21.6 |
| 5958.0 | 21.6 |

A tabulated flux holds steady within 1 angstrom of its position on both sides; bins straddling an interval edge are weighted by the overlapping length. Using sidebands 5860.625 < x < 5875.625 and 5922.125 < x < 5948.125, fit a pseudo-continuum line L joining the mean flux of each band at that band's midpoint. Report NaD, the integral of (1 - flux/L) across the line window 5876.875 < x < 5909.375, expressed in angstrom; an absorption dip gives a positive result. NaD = 2.9 angstrom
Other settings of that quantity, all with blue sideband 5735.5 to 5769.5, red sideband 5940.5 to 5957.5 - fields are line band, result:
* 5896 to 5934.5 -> 1.17 angstrom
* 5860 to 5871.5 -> 0.10 angstrom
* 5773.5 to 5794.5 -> 0.81 angstrom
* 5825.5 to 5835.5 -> -0.57 angstrom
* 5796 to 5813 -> -0.01 angstrom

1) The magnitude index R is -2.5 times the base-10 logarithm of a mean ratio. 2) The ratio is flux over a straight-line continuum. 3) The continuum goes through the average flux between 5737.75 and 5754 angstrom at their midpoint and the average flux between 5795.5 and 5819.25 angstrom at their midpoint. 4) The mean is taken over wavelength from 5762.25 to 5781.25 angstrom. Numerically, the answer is 0.04 mag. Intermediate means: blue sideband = 22.2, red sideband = 22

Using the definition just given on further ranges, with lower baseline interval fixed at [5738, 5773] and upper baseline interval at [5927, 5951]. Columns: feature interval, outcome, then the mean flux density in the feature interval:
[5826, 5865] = -0.04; 22.4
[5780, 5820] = 0.00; 21.7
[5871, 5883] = 0.01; 21.3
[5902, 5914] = 0.02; 21.1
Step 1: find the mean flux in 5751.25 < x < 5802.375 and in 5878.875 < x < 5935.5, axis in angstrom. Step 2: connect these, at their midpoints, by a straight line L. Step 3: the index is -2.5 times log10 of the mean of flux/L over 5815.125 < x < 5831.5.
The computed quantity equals -0.07 mag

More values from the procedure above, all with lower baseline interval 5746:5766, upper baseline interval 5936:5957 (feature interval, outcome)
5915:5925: 0.02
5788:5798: -0.01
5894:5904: 0.11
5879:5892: 0.12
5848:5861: -0.02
